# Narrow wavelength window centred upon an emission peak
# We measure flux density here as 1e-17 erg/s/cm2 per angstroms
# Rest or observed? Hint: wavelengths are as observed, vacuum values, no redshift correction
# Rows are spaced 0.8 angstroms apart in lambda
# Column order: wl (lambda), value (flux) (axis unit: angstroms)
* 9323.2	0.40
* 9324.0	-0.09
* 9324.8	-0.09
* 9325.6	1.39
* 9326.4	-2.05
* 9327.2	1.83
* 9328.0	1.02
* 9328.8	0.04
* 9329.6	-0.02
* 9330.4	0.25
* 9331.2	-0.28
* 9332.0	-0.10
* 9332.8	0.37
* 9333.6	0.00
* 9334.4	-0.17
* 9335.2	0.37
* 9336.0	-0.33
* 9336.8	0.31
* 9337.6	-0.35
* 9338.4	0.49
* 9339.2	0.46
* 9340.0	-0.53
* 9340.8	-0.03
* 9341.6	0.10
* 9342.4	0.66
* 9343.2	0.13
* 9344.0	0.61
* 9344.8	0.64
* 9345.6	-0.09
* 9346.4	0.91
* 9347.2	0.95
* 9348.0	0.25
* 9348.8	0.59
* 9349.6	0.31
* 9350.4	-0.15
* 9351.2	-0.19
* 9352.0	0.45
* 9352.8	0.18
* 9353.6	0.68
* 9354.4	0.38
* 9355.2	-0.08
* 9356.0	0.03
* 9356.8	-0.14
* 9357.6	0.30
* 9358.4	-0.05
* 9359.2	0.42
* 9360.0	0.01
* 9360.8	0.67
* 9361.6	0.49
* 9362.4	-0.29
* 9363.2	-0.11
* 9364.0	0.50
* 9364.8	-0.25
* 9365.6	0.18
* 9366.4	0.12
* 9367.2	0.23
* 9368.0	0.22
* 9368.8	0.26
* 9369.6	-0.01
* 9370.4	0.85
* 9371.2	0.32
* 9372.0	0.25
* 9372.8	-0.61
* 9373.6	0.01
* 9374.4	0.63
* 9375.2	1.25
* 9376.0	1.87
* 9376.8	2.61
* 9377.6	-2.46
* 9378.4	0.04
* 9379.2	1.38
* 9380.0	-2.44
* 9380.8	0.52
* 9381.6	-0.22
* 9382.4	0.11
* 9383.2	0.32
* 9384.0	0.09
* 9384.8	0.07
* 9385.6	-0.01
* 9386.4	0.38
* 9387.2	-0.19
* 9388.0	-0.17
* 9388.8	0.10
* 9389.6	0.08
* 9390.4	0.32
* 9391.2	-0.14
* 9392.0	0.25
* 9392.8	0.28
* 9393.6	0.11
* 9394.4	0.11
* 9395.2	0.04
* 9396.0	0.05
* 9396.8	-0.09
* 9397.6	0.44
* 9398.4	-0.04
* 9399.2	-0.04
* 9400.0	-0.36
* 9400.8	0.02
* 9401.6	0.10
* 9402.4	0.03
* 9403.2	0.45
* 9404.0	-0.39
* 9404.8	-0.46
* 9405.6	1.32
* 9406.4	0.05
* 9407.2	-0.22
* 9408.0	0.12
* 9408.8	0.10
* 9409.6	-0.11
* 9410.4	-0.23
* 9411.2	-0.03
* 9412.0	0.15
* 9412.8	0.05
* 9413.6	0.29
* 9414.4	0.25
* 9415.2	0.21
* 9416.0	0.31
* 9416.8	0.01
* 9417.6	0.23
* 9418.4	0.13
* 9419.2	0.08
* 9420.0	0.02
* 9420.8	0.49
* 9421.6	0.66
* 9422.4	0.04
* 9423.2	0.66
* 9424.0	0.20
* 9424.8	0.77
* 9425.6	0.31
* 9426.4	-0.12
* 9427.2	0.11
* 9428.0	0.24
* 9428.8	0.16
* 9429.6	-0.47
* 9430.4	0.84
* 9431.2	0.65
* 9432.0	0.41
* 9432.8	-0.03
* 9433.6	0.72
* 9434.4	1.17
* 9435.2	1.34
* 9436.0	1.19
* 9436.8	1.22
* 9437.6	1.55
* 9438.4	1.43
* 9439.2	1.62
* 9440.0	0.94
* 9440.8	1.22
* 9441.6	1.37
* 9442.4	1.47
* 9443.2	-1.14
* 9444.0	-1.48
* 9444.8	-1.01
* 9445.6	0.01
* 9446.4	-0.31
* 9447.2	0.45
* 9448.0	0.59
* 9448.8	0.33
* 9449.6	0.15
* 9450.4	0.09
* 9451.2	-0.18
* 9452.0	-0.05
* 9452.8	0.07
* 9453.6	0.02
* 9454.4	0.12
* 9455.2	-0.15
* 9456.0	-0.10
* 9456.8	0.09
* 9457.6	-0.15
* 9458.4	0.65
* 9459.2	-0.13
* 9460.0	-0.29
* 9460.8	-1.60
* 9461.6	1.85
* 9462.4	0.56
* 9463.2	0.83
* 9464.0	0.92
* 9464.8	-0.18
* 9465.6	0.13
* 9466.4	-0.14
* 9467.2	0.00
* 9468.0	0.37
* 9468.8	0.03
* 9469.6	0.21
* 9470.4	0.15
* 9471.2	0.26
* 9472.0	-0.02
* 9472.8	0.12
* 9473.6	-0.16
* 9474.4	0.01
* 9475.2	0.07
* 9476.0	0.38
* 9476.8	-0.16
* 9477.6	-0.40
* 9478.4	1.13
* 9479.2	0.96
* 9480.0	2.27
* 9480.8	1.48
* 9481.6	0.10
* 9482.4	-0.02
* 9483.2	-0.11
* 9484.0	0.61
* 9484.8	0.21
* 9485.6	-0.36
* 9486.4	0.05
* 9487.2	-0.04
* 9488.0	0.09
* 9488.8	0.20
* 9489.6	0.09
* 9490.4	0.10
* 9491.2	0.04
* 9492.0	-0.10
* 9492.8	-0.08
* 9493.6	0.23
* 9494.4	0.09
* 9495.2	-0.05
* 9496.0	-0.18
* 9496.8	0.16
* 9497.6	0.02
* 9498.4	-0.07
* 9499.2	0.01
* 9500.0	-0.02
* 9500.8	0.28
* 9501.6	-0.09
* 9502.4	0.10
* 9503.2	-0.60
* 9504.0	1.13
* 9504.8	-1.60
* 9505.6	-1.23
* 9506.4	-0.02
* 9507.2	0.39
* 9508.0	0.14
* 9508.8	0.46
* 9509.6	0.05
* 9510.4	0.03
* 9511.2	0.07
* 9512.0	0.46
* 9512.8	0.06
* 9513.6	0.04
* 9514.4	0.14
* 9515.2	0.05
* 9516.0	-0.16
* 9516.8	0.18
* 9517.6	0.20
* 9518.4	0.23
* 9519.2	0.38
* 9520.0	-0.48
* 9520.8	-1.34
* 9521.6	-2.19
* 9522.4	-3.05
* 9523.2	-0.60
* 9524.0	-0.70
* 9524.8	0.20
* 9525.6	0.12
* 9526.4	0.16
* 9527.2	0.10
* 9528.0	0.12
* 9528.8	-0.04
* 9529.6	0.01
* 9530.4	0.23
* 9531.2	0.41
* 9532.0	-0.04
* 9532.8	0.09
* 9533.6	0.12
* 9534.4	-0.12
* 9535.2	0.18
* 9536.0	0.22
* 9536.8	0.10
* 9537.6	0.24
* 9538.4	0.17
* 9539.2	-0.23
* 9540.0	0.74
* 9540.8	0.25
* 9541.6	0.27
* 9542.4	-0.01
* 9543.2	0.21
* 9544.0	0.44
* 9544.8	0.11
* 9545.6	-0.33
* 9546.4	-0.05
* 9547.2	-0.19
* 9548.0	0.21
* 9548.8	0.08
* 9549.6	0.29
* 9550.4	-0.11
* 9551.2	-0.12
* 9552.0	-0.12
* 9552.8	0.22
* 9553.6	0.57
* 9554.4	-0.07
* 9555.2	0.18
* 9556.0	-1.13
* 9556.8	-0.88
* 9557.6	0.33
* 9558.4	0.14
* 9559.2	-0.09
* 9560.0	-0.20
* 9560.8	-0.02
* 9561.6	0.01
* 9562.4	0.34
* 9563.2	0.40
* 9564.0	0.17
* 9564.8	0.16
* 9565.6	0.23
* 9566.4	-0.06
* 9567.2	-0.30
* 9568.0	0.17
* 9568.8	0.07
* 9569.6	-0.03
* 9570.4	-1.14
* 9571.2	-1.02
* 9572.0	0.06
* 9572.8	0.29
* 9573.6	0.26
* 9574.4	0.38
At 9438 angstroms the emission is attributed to [O III]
